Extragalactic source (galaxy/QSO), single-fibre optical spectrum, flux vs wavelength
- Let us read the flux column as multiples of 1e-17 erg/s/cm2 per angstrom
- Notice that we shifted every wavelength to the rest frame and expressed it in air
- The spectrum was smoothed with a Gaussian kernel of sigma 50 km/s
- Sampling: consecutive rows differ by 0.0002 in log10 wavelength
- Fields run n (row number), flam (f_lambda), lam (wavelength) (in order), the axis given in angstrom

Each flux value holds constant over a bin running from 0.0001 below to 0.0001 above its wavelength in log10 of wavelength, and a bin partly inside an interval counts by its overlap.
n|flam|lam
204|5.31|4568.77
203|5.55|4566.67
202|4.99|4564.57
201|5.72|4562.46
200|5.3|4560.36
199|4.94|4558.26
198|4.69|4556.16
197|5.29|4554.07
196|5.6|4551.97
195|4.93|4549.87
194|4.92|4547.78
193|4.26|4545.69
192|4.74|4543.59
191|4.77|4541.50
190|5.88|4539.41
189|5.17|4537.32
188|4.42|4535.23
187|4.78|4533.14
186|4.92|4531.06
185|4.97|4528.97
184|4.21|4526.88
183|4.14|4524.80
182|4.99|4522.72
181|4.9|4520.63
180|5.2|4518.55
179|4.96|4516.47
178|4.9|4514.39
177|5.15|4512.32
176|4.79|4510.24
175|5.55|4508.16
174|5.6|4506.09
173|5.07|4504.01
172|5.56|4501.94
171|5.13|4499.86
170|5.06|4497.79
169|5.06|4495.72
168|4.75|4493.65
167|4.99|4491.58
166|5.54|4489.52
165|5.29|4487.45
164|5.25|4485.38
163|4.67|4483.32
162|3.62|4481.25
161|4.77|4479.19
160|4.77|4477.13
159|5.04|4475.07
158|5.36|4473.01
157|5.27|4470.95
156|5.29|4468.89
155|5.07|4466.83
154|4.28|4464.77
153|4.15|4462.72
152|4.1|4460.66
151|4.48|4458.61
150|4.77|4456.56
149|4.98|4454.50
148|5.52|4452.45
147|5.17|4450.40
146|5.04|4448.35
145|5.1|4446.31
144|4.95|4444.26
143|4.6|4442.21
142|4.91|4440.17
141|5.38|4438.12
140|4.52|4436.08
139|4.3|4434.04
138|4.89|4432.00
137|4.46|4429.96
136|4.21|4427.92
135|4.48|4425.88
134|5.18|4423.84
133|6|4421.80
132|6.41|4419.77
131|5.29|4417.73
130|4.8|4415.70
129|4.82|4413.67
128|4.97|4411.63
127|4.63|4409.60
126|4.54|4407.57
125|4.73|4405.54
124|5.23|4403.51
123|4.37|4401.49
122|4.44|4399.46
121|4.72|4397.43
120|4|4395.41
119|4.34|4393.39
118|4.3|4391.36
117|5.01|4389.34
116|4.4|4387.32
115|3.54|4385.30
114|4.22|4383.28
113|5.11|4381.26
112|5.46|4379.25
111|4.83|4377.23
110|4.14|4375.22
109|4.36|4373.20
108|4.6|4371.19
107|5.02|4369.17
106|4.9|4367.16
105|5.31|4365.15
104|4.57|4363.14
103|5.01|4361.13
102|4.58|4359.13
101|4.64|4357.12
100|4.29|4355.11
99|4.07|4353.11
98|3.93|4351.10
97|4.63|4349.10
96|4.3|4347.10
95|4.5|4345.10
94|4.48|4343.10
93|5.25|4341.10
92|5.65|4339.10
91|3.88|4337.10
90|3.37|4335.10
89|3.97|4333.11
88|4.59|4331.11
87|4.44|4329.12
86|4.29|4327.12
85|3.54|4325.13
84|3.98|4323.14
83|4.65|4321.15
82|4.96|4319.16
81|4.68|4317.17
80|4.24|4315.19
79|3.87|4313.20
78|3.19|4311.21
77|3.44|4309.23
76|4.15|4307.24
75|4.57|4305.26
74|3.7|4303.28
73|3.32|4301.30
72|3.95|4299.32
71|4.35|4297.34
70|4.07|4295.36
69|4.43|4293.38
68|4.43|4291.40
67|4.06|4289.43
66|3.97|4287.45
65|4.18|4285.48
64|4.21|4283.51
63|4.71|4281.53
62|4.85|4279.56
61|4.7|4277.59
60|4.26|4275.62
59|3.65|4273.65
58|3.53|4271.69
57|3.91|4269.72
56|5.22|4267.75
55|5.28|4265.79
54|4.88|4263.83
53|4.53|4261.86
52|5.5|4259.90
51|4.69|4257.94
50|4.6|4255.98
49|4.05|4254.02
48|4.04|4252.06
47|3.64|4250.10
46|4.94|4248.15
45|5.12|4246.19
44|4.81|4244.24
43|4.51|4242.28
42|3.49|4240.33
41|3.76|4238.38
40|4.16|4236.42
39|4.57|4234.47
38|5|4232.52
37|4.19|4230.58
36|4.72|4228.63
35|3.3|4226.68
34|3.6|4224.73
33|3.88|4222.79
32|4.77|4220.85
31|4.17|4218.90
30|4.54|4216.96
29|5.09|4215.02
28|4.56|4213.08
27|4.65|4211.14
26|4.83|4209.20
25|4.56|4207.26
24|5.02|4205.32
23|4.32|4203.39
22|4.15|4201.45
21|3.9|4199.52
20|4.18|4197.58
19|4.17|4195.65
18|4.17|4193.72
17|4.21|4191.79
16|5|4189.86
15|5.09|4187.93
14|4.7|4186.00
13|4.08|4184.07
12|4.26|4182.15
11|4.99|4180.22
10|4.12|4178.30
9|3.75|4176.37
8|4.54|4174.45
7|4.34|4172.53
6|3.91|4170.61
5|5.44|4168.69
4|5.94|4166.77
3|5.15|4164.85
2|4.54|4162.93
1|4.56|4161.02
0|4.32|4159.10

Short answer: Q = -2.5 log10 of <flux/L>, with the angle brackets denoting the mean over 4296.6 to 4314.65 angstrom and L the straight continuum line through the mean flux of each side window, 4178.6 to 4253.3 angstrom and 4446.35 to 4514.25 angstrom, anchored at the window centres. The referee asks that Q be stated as 0.19 mag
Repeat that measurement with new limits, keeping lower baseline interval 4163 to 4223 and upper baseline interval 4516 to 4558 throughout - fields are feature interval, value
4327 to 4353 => 0.07 mag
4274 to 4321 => 0.11 mag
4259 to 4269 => -0.10 mag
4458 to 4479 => 0.01 mag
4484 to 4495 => -0.07 mag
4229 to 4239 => 0.05 mag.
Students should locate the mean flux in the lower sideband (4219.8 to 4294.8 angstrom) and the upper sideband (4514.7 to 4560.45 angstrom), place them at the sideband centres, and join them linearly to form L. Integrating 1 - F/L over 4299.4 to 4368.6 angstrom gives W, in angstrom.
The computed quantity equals 2.99 angstrom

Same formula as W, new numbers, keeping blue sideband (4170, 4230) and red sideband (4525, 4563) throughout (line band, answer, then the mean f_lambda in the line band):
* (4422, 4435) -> 0.21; 4.68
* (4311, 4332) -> 1.46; 4.26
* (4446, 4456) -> -0.75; 5.15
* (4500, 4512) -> -1.00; 5.29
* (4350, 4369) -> 0.13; 4.61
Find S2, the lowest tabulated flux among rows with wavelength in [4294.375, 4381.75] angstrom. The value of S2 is 3.19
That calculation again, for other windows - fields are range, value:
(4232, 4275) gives 3.49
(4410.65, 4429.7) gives 4.21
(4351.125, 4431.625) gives 3.54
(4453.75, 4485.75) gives 3.62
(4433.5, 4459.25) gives 4.3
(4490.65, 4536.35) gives 4.14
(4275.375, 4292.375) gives 3.97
